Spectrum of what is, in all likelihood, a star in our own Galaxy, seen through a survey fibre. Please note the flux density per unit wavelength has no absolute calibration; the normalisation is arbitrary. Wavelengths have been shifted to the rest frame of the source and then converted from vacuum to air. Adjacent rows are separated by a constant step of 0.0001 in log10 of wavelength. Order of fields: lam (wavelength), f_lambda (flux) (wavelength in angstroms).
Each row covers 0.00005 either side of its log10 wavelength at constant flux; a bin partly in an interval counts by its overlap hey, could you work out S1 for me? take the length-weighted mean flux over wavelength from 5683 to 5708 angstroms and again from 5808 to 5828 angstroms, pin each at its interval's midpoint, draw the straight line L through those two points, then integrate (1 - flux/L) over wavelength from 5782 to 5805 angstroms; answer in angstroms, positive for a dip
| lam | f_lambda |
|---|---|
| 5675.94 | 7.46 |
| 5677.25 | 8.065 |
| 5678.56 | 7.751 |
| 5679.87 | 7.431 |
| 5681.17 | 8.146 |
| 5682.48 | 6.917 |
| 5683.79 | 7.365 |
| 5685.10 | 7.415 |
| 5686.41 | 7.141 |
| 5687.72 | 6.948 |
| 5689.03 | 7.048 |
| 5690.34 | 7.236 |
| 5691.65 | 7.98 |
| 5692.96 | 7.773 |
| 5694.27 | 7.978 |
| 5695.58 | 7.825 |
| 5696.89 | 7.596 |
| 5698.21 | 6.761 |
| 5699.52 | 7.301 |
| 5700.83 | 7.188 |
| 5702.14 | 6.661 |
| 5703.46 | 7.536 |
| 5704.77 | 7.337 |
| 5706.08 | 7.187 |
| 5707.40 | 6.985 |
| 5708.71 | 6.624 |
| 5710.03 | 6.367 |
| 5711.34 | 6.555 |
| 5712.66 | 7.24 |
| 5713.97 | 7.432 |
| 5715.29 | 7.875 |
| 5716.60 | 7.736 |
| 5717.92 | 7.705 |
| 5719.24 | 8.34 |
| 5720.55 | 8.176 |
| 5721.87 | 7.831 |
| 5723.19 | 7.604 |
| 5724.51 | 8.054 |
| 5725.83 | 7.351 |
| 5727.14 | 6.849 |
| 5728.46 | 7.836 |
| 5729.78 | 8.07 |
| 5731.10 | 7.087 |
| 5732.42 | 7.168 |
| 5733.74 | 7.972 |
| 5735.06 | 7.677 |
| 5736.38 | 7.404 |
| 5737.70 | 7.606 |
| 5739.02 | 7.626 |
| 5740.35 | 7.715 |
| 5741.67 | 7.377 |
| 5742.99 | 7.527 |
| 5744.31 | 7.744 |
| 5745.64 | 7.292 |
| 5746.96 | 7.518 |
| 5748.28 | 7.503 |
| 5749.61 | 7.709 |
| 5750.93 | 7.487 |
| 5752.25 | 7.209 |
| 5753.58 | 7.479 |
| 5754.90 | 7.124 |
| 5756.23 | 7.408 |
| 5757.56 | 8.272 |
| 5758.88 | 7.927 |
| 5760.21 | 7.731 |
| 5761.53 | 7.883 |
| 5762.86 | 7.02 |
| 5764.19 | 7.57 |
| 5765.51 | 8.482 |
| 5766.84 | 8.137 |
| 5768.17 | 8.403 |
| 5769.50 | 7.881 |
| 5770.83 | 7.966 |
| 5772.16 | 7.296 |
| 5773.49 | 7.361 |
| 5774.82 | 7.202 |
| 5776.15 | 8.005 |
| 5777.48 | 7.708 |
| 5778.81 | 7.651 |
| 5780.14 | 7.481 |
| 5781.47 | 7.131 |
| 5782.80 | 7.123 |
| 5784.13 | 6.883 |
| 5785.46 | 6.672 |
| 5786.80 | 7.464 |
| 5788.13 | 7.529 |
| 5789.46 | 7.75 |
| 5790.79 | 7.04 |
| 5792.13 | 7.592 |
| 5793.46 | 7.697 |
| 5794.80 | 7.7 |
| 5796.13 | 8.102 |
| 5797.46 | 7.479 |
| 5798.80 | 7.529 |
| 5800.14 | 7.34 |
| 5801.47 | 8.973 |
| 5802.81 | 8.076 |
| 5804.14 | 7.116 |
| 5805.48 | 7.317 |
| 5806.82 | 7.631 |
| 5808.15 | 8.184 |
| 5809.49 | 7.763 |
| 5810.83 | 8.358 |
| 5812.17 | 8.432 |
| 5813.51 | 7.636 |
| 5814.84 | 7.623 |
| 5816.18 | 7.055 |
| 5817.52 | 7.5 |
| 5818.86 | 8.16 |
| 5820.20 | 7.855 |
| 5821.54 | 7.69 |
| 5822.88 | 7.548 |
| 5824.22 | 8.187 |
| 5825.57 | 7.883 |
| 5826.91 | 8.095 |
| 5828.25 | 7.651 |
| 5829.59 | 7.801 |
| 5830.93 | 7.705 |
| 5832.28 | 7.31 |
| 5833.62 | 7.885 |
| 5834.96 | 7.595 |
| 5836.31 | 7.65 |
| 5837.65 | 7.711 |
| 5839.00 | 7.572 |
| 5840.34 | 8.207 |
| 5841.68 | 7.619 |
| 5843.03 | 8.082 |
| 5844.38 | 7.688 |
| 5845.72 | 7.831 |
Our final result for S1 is 0.64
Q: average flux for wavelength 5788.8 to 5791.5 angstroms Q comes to 7.39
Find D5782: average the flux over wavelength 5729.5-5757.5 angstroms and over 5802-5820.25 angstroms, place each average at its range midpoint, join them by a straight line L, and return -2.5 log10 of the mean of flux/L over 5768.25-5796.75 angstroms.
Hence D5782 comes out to 0.02 mag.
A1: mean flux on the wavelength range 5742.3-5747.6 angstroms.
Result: 7.52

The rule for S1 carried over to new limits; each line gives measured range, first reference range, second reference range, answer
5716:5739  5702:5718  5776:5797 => -1.4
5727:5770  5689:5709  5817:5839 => -0.8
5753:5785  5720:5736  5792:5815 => 0.5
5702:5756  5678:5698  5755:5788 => 0.6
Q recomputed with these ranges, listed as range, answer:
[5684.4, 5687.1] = 7.27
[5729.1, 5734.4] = 7.57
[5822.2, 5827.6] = 7.92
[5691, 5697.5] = 7.84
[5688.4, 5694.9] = 7.61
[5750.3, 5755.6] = 7.32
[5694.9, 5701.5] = 7.34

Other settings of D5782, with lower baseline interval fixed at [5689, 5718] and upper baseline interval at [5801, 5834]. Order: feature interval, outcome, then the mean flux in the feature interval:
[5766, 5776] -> -0.024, 7.77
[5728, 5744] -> -0.021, 7.59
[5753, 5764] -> -0.008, 7.6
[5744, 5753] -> 0.003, 7.48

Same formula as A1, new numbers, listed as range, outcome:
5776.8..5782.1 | 7.5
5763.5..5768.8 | 8.14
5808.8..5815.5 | 7.96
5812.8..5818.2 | 7.47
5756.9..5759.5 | 8.12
